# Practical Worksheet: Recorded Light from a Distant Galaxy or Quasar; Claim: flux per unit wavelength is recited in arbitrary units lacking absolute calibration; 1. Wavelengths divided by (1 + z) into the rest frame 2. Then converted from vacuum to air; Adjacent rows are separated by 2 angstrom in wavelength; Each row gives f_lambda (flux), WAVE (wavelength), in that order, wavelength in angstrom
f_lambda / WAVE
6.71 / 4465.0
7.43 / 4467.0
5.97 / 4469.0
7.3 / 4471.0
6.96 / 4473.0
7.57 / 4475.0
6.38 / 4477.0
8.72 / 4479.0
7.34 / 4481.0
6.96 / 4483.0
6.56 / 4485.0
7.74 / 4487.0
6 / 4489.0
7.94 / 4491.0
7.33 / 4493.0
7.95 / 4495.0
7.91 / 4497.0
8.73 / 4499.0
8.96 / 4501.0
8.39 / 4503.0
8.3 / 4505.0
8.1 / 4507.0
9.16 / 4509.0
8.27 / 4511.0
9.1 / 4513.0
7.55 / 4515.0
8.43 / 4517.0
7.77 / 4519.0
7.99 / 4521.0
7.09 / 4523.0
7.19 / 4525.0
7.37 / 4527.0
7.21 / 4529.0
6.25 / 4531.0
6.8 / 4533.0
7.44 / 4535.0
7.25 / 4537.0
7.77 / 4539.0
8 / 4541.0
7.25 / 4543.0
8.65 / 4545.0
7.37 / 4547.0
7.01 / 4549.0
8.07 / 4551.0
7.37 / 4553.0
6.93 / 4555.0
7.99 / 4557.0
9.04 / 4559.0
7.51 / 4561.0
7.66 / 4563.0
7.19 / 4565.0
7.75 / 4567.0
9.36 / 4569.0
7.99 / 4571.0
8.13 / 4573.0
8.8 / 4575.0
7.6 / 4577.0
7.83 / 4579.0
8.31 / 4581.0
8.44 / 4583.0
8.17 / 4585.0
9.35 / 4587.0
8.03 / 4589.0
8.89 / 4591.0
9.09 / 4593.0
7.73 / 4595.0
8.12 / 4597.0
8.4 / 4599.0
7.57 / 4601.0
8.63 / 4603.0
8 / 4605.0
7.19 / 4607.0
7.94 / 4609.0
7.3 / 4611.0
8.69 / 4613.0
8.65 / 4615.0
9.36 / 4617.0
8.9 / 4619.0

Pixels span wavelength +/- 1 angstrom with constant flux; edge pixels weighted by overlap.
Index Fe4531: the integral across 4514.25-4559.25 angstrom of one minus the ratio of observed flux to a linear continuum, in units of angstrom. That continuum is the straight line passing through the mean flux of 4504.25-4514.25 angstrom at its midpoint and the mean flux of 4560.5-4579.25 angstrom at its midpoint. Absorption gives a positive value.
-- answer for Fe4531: 4.20 angstrom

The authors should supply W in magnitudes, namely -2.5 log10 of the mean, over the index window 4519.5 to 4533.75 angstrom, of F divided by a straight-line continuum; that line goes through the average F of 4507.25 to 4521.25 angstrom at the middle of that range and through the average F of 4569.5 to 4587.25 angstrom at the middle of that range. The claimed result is 0.16 mag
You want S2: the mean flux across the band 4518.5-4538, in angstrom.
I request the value 7.22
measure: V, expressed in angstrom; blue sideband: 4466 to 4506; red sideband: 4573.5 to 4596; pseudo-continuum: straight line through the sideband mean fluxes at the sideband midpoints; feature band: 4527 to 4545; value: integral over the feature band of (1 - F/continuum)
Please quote 1.42 angstrom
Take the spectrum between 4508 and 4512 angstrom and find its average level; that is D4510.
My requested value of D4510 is 8.71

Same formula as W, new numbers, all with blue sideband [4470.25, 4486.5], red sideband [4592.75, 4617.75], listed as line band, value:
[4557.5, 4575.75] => -0.04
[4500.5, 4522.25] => -0.12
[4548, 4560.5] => 0.01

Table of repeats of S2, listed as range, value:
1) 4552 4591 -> 8.1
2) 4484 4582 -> 7.8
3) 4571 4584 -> 8.17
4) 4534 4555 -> 7.59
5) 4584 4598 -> 8.48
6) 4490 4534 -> 7.9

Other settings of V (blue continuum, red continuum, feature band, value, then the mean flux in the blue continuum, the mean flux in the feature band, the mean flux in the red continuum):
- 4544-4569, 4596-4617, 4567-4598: -1.6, 7.78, 8.37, 8.11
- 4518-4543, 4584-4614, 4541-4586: -1.0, 7.34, 7.93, 8.21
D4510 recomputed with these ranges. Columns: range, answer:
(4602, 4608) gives 7.94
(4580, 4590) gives 8.46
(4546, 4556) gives 7.35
